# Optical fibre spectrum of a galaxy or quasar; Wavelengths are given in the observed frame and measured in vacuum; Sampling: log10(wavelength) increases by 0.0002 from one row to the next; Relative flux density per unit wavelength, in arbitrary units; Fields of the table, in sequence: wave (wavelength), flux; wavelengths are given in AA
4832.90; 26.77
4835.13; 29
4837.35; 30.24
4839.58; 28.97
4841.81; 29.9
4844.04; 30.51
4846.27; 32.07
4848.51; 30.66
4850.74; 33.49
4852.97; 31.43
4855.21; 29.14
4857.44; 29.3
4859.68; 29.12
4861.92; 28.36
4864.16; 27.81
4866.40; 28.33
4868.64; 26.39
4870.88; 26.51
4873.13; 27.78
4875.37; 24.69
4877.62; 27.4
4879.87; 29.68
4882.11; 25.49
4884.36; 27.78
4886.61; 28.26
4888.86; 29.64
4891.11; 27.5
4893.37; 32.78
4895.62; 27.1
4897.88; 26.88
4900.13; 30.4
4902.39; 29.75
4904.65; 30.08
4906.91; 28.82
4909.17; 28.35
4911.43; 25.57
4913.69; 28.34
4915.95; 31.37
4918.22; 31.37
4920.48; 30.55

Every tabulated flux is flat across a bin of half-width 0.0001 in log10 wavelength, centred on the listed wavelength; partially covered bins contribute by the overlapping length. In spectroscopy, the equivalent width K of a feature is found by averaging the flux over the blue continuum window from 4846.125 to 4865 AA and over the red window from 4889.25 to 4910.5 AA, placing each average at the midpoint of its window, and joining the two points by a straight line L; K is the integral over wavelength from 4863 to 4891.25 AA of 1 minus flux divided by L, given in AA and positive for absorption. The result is 2.00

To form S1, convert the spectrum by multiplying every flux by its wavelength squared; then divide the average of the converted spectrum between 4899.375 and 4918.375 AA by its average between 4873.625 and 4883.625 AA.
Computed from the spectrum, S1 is 1.1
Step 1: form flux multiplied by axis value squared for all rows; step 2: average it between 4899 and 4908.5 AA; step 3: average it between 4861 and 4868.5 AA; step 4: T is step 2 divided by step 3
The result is 1.1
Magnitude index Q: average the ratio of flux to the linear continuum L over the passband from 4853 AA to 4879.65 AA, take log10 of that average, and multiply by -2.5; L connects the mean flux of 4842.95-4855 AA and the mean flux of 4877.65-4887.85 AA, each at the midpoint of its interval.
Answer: 0.06 mag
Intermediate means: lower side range 31.4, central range 27.9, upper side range 27.8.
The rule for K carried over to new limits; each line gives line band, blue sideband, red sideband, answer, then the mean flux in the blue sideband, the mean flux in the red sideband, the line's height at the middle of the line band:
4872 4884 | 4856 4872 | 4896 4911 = 0.5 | 28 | 28.8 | 28.3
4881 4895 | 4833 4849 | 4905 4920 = 0.4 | 29.9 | 29.1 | 29.4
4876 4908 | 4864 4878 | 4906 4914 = -1.5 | 26.9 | 27.7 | 27.3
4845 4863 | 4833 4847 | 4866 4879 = -1.2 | 29.8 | 26.8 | 28.5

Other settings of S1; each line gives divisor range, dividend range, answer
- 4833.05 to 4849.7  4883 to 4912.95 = 0.98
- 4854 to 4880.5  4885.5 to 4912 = 1.05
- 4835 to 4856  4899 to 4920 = 0.98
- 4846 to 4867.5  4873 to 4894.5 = 0.95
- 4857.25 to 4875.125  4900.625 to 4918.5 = 1.07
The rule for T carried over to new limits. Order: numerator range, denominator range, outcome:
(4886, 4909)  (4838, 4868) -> 0.99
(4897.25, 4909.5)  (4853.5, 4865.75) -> 1.03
